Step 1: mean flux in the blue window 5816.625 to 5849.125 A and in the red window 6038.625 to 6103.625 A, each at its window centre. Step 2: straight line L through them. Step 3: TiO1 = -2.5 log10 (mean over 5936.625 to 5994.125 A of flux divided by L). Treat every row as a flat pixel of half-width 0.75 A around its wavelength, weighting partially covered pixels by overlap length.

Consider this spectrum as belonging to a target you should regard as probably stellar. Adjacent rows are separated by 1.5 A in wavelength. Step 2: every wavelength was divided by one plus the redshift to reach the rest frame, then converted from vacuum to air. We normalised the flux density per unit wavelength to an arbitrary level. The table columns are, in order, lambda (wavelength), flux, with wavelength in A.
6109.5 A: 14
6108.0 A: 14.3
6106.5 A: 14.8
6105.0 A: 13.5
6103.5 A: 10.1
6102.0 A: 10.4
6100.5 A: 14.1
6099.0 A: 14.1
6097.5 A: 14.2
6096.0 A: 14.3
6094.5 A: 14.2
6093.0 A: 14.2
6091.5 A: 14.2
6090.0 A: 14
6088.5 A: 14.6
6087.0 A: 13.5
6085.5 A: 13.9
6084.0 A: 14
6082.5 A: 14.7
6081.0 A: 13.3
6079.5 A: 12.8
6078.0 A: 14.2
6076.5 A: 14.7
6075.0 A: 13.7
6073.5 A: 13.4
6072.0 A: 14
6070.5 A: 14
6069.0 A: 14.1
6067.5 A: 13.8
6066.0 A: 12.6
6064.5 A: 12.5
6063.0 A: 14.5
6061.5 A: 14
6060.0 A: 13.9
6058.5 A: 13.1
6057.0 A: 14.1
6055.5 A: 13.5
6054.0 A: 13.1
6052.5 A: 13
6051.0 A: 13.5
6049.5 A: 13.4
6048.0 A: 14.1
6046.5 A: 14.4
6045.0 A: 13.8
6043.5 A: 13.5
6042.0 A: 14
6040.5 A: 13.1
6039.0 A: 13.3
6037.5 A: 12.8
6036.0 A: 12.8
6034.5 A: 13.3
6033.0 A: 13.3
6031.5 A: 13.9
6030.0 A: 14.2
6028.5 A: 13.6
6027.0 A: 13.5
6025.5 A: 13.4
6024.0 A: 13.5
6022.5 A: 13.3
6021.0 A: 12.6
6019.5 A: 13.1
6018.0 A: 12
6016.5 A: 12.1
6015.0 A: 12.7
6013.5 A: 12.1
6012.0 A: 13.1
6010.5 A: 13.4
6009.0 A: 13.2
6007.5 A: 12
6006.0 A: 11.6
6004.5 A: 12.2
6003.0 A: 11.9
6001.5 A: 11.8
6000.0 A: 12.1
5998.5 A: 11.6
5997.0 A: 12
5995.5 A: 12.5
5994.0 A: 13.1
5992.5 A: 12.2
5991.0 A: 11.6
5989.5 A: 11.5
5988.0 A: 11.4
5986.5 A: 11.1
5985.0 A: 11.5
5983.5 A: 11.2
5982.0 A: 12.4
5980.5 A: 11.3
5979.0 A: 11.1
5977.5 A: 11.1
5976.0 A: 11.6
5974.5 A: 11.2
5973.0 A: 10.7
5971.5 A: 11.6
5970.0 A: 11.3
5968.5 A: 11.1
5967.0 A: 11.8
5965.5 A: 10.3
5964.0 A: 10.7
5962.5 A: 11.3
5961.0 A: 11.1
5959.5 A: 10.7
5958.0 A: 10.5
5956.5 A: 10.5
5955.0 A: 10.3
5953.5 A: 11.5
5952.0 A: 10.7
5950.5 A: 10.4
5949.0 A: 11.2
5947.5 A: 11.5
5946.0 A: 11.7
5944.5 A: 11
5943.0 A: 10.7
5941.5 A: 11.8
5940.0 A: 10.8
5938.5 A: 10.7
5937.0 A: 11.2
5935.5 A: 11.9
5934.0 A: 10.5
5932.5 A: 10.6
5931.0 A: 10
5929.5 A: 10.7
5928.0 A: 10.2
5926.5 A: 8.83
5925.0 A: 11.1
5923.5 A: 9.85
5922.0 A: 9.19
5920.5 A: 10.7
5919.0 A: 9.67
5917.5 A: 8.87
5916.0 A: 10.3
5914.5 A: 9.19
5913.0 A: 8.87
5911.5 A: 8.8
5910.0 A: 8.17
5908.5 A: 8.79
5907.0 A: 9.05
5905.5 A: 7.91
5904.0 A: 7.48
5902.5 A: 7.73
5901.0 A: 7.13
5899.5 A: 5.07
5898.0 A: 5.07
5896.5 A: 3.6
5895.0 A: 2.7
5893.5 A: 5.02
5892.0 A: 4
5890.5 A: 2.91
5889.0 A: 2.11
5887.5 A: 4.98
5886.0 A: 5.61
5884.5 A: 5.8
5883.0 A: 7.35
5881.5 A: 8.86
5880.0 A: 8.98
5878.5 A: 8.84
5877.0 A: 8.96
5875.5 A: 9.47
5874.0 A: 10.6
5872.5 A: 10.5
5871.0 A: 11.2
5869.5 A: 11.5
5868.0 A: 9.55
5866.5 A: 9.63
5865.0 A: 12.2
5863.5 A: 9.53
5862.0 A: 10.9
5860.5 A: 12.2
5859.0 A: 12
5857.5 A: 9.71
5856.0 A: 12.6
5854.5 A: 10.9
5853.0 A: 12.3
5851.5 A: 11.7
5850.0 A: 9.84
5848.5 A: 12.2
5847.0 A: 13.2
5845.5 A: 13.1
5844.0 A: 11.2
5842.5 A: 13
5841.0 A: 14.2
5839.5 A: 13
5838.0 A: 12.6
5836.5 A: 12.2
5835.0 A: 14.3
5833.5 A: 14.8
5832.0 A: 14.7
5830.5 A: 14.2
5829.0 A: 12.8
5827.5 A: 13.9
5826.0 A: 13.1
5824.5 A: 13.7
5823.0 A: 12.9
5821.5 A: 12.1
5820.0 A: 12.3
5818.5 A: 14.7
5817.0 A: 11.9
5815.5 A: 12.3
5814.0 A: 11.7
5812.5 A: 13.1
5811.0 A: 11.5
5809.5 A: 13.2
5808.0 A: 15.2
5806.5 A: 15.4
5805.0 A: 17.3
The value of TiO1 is 0.20 mag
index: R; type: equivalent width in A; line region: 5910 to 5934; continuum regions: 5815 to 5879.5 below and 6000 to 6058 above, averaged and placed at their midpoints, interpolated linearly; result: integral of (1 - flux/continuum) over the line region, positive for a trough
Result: 5.2 A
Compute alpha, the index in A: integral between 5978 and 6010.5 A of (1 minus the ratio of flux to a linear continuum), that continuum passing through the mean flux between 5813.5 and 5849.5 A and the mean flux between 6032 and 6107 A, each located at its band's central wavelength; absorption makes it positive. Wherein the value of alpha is 3.7 A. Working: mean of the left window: 13.1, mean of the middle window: 11.9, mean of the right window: 13.6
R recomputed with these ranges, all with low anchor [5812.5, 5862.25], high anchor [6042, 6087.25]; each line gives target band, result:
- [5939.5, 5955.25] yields 2.5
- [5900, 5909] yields 3.5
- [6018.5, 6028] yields 0.2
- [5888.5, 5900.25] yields 8.2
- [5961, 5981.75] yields 3.3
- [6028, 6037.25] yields 0.1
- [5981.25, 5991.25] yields 1.4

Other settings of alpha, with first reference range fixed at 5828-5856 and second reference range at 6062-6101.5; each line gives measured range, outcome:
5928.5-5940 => 2.11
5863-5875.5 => 2.30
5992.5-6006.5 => 1.46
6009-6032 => 0.87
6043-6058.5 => 0.15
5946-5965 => 3.45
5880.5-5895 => 8.79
